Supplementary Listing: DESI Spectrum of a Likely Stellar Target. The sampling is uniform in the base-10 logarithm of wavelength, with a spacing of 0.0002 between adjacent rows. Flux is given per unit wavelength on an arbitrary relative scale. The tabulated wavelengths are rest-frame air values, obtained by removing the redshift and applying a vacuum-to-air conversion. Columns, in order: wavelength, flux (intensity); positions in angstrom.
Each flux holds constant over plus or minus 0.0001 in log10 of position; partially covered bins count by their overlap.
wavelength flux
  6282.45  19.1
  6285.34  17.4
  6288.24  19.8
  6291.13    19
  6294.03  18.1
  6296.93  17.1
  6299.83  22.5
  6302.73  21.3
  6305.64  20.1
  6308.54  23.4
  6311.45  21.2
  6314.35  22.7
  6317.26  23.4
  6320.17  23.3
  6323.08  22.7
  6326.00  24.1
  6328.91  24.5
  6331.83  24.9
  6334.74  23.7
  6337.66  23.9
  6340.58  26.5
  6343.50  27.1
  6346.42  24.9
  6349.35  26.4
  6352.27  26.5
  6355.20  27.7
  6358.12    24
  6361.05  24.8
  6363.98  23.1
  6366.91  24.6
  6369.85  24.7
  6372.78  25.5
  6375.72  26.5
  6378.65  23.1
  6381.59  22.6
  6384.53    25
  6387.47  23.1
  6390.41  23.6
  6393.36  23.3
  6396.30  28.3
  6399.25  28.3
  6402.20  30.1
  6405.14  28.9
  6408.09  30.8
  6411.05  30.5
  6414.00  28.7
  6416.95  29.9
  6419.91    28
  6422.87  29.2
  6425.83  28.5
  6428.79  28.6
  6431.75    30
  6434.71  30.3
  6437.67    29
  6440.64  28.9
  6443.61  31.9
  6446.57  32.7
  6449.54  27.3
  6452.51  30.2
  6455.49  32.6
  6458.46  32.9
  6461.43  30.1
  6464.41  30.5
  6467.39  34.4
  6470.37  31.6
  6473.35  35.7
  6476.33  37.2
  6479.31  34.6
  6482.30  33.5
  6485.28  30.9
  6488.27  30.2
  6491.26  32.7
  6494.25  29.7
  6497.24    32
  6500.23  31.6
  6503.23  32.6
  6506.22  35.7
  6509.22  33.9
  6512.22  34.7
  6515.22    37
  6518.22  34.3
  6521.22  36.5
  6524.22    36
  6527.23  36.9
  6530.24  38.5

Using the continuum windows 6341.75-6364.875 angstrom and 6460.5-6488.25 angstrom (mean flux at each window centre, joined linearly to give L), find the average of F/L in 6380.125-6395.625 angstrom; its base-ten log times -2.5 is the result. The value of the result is 0.169 mag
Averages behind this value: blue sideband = 25.6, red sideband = 33.1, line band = 23.8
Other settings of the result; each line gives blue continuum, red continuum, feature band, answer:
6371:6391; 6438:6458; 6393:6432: -0.066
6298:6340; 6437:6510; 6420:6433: 0.015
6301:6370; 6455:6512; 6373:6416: 0.040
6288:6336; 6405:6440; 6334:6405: 0.015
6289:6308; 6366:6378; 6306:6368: -0.080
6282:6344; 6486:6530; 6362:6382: 0.054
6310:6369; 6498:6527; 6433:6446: 0.007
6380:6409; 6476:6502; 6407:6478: -0.053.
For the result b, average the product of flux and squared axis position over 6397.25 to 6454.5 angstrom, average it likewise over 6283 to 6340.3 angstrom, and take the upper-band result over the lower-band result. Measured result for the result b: 1.41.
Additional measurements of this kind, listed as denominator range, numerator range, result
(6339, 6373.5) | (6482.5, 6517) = 1.35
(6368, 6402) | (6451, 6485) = 1.35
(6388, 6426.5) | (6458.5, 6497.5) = 1.18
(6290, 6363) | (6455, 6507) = 1.47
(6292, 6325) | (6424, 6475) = 1.51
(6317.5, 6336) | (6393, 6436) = 1.25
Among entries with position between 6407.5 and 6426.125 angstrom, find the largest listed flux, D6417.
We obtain 30.8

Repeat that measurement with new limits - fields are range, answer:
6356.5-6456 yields 32.7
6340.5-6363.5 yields 27.7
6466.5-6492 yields 37.2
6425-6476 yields 35.7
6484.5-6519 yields 37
